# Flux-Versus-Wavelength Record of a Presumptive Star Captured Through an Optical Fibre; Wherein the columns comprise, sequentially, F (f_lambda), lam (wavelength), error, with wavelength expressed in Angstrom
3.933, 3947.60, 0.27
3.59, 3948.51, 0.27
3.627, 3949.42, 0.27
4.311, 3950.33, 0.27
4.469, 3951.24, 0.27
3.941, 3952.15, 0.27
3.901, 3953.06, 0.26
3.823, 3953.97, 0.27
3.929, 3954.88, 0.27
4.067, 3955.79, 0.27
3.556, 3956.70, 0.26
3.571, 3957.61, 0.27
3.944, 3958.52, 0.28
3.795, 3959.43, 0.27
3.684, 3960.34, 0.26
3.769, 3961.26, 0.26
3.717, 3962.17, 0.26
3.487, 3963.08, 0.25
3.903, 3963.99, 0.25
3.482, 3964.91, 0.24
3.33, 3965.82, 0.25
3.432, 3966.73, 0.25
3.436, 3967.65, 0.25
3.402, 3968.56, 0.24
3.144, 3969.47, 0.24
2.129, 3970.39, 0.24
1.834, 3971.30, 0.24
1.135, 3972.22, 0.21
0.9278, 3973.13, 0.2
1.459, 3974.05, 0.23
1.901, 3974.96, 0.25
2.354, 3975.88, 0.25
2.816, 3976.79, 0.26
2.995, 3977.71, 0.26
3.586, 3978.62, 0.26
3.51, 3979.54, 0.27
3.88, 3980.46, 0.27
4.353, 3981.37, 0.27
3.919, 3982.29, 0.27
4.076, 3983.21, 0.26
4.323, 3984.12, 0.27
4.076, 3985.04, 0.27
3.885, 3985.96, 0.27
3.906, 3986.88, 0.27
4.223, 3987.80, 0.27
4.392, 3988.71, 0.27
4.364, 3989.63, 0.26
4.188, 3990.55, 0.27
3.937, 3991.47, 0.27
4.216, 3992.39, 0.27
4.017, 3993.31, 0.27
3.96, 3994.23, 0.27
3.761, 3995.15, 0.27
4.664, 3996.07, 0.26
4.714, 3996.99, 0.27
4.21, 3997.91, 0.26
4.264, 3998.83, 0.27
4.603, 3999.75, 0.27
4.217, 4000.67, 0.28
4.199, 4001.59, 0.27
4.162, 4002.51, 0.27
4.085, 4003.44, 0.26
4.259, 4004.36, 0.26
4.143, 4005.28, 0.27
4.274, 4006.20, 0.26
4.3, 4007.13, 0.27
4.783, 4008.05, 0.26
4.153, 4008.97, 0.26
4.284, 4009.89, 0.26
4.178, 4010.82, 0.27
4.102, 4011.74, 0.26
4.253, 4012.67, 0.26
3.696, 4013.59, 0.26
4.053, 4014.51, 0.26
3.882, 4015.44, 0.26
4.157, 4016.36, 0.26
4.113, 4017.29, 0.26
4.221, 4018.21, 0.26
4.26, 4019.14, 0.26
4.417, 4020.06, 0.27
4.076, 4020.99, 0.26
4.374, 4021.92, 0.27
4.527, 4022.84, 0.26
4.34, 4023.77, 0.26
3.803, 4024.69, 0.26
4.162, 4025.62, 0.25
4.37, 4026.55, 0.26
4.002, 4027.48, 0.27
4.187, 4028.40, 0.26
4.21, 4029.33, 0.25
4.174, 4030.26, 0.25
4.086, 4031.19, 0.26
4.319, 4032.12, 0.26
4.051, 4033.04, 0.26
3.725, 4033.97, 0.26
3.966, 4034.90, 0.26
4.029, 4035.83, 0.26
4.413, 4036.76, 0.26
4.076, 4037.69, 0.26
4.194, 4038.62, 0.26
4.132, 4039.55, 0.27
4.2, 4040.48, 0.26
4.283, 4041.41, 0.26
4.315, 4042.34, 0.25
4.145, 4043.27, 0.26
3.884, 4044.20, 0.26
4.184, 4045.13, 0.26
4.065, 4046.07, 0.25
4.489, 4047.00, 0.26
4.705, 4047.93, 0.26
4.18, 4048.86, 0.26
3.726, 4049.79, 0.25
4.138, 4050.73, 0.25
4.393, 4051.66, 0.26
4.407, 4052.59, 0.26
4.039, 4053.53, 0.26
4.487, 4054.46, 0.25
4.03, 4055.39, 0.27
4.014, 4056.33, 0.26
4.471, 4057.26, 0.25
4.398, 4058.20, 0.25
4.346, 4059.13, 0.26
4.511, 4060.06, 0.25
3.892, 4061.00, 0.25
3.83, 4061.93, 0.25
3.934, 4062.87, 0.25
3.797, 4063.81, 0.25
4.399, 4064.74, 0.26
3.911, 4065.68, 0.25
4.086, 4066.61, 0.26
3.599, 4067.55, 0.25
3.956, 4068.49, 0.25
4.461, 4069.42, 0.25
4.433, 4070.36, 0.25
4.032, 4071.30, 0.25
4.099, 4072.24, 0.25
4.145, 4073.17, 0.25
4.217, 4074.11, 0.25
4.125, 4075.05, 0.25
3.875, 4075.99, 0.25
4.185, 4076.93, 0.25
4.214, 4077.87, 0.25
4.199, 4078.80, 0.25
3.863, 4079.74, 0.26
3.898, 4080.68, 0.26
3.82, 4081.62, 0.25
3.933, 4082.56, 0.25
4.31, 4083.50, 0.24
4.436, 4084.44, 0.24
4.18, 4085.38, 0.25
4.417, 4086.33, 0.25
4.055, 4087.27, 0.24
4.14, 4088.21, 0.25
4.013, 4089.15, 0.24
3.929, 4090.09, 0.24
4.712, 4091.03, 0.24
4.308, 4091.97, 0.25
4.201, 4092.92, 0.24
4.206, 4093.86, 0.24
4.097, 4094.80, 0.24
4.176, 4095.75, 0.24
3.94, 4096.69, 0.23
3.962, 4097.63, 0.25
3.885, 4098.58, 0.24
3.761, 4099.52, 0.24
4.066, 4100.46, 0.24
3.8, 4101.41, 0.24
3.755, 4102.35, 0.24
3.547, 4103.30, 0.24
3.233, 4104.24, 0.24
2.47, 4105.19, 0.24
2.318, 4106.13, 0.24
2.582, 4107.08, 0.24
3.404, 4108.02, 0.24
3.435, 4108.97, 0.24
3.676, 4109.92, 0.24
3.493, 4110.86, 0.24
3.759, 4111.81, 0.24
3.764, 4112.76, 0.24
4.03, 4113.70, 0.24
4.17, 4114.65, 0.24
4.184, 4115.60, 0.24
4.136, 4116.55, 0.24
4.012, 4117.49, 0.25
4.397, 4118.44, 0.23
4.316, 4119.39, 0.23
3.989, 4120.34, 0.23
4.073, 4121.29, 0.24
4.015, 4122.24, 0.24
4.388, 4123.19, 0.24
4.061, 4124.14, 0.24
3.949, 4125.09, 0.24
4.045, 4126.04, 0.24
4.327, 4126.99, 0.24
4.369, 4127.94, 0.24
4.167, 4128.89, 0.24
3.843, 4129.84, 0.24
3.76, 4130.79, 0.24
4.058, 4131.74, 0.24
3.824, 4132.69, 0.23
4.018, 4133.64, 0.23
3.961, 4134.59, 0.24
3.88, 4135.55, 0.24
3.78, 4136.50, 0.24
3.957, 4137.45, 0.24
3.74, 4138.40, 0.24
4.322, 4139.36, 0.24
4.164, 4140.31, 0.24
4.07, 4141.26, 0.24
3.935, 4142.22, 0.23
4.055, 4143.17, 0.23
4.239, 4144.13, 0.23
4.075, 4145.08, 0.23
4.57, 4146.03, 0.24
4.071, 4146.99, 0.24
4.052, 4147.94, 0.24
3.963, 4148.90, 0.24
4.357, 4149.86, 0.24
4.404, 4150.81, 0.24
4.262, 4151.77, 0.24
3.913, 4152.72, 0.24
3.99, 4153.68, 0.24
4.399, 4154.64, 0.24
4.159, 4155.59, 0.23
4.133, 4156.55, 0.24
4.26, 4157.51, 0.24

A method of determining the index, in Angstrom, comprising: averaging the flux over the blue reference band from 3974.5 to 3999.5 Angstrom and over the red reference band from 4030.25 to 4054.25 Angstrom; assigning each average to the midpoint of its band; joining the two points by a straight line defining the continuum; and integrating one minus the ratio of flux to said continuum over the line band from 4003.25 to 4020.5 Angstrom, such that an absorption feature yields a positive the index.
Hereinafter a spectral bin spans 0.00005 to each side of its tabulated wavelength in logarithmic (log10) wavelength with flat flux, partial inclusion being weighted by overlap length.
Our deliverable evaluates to -0.8 Angstrom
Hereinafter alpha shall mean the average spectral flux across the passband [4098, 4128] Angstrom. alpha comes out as 3.79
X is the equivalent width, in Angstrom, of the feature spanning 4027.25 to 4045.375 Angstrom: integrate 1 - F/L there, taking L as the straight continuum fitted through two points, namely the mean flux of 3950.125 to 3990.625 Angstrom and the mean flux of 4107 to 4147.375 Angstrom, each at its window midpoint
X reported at -2.2 Angstrom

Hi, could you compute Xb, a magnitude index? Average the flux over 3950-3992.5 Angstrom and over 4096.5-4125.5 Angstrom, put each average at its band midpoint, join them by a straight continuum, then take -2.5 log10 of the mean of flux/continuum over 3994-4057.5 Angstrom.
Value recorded -0.17 mag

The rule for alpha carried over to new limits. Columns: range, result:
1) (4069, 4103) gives 4.1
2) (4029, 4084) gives 4.14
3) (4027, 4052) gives 4.16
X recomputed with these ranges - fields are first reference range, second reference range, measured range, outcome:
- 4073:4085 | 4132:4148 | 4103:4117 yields 2.0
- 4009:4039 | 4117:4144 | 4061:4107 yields 1.5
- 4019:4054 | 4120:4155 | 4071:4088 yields 0.1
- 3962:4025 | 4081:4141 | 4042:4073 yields -2.4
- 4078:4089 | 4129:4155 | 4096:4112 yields 2.4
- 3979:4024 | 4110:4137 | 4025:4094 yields -0.8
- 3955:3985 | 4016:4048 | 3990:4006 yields -2.4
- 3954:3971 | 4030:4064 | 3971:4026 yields -0.8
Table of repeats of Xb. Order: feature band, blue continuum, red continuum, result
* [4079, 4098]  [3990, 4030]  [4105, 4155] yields -0.02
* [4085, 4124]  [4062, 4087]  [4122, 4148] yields 0.05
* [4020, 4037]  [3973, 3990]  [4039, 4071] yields -0.07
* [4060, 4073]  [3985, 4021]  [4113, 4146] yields 0.02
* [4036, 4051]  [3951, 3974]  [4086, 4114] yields -0.17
